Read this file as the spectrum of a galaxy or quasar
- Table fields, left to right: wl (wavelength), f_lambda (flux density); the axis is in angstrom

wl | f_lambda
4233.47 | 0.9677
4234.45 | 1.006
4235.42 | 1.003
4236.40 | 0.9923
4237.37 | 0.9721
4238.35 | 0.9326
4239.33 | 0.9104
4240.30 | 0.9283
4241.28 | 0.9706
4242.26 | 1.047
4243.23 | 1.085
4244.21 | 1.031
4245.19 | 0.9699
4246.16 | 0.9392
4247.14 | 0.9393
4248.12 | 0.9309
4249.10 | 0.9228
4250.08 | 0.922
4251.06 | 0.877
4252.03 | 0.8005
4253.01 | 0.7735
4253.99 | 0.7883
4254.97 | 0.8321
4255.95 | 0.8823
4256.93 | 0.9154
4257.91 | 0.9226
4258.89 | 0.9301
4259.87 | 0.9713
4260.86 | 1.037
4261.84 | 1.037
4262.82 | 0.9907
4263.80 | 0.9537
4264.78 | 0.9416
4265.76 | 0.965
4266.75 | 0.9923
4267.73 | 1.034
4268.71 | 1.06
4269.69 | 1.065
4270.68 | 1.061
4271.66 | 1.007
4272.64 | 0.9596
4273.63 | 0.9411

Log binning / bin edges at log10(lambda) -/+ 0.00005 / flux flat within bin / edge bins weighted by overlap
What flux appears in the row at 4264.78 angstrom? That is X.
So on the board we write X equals 0.9416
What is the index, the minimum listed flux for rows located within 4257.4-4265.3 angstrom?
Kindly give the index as 0.9226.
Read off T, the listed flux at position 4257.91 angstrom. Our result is 0.9226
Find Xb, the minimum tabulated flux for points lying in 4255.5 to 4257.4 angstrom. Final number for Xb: 0.8823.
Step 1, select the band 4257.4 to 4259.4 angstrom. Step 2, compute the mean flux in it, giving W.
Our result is 0.927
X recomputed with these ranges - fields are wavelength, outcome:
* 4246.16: 0.9392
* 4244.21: 1.031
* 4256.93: 0.9154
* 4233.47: 0.9677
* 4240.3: 0.9283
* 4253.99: 0.7883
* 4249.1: 0.9228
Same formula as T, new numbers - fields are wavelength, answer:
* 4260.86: 1.037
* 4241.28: 0.9706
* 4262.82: 0.9907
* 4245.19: 0.9699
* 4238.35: 0.9326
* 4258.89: 0.9301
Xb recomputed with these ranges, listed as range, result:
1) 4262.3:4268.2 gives 0.9416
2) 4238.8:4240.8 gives 0.9104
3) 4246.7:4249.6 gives 0.9228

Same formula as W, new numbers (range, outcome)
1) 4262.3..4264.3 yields 0.975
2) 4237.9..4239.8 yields 0.919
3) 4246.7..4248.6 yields 0.934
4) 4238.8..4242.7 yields 0.962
